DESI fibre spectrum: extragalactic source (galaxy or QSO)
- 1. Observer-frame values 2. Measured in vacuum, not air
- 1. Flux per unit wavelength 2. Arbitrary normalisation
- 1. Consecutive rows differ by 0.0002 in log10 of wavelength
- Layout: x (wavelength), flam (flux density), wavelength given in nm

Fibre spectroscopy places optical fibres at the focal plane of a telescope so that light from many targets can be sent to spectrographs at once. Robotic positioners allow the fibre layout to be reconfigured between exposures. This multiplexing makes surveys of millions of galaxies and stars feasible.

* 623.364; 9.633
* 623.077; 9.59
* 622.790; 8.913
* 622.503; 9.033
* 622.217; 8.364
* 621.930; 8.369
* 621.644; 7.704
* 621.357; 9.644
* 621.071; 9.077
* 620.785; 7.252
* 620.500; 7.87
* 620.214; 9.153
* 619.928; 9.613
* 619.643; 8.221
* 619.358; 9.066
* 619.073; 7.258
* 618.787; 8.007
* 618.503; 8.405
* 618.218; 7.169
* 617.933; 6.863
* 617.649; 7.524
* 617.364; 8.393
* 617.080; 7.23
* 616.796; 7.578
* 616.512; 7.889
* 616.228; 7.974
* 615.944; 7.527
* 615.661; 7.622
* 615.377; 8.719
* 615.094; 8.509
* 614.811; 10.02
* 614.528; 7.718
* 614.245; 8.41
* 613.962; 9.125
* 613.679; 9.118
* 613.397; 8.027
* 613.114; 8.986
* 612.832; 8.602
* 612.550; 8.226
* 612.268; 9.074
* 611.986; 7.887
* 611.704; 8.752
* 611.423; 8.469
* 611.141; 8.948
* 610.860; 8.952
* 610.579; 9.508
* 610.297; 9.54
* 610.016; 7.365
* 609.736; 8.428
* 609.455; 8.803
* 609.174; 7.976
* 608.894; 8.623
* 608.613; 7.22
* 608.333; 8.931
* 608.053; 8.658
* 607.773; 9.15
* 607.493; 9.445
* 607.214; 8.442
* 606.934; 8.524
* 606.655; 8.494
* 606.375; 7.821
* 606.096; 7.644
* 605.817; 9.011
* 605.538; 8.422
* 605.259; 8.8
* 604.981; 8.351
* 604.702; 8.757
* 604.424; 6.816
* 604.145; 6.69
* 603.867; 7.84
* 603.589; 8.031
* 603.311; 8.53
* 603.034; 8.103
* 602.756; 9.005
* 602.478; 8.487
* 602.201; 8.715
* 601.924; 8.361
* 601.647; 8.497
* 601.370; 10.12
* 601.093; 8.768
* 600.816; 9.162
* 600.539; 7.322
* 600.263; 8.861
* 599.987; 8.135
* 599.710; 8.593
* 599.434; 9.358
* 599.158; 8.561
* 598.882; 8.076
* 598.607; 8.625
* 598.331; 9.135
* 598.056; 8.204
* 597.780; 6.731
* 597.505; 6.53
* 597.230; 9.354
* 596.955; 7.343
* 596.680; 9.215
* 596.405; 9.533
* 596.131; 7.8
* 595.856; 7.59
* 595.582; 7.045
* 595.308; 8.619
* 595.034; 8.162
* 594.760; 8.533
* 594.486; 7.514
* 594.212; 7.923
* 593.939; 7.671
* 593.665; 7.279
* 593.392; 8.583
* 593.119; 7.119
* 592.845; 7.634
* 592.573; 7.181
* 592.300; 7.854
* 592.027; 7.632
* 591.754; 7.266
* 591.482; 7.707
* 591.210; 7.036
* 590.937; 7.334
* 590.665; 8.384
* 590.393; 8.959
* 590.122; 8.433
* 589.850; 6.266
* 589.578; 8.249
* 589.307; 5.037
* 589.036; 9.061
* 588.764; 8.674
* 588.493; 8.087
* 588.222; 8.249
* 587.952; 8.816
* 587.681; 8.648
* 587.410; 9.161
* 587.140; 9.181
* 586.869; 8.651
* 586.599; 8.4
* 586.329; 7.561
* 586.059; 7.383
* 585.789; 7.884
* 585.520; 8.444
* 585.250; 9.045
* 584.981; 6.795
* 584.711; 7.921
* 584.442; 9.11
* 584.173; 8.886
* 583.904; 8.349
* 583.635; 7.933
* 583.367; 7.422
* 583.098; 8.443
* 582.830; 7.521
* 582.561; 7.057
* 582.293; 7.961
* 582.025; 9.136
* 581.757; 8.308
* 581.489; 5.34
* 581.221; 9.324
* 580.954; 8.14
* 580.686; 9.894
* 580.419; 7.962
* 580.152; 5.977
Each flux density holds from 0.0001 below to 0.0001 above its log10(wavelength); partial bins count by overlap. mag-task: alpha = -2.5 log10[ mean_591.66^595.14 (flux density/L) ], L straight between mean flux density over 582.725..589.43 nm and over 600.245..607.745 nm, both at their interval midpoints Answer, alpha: 0.08 mag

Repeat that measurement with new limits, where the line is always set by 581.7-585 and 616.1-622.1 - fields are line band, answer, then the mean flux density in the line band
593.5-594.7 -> 0.058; 7.68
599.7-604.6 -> -0.030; 8.33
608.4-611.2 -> -0.056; 8.54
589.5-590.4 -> 0.039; 7.82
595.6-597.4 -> -0.031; 8.34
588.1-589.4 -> 0.027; 7.91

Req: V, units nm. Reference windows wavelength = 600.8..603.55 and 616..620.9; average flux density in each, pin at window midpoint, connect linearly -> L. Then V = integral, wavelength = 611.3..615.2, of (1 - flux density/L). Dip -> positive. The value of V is -0.20 nm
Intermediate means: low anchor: 8.73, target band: 8.64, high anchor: 7.97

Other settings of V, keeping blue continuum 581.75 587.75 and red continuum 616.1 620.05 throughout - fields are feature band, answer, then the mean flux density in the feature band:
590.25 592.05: 0.09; 7.77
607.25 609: -0.14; 8.66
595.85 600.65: -0.12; 8.3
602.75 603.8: -0.03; 8.31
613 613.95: -0.09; 8.76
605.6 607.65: -0.12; 8.49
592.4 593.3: 0.08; 7.4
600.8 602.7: -0.18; 8.86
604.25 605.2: 0.01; 8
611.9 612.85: -0.06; 8.46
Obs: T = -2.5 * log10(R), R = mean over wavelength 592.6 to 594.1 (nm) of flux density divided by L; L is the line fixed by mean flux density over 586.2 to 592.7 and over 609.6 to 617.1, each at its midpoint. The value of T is 0.061 mag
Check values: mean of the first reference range 7.99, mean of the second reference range 8.47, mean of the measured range 7.63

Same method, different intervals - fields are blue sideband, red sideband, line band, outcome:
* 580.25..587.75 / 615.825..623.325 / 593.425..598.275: 0.03 mag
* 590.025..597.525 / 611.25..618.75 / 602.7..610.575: -0.03 mag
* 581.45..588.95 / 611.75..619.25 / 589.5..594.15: 0.07 mag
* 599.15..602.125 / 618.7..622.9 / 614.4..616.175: 0.03 mag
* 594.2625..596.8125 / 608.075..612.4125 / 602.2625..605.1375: 0.04 mag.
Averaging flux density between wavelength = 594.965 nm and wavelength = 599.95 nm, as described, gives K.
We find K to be 8.25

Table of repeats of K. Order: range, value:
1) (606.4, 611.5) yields 8.62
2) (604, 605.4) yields 7.88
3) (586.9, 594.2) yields 7.91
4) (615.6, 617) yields 7.7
